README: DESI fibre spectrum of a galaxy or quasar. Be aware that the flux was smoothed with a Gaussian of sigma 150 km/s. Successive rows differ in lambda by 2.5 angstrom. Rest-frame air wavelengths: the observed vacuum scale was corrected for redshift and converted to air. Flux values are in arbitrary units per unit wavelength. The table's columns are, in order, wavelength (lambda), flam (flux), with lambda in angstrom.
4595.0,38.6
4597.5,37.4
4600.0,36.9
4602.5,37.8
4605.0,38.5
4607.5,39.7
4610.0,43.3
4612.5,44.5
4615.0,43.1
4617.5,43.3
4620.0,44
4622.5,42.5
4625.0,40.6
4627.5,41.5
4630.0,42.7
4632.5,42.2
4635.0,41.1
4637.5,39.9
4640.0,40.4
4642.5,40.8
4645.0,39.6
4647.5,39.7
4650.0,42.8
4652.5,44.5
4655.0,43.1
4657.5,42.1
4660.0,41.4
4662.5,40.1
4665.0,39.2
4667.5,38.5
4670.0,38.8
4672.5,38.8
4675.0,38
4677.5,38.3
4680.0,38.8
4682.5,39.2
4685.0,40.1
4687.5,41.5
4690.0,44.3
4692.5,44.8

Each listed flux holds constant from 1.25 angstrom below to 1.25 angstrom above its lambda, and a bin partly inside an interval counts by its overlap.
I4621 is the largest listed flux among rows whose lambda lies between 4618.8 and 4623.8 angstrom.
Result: 44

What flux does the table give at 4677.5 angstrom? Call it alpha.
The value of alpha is 38.3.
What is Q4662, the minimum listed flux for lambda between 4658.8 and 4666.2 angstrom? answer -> 39.2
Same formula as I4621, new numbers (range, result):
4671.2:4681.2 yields 38.8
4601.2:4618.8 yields 44.5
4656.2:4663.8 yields 42.1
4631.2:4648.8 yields 42.2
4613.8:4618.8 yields 43.3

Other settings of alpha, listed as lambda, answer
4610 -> 43.3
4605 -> 38.5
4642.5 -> 40.8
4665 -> 39.2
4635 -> 41.1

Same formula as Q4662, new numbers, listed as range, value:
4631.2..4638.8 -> 39.9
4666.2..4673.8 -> 38.5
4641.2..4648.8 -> 39.6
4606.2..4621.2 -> 39.7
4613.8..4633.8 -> 40.6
